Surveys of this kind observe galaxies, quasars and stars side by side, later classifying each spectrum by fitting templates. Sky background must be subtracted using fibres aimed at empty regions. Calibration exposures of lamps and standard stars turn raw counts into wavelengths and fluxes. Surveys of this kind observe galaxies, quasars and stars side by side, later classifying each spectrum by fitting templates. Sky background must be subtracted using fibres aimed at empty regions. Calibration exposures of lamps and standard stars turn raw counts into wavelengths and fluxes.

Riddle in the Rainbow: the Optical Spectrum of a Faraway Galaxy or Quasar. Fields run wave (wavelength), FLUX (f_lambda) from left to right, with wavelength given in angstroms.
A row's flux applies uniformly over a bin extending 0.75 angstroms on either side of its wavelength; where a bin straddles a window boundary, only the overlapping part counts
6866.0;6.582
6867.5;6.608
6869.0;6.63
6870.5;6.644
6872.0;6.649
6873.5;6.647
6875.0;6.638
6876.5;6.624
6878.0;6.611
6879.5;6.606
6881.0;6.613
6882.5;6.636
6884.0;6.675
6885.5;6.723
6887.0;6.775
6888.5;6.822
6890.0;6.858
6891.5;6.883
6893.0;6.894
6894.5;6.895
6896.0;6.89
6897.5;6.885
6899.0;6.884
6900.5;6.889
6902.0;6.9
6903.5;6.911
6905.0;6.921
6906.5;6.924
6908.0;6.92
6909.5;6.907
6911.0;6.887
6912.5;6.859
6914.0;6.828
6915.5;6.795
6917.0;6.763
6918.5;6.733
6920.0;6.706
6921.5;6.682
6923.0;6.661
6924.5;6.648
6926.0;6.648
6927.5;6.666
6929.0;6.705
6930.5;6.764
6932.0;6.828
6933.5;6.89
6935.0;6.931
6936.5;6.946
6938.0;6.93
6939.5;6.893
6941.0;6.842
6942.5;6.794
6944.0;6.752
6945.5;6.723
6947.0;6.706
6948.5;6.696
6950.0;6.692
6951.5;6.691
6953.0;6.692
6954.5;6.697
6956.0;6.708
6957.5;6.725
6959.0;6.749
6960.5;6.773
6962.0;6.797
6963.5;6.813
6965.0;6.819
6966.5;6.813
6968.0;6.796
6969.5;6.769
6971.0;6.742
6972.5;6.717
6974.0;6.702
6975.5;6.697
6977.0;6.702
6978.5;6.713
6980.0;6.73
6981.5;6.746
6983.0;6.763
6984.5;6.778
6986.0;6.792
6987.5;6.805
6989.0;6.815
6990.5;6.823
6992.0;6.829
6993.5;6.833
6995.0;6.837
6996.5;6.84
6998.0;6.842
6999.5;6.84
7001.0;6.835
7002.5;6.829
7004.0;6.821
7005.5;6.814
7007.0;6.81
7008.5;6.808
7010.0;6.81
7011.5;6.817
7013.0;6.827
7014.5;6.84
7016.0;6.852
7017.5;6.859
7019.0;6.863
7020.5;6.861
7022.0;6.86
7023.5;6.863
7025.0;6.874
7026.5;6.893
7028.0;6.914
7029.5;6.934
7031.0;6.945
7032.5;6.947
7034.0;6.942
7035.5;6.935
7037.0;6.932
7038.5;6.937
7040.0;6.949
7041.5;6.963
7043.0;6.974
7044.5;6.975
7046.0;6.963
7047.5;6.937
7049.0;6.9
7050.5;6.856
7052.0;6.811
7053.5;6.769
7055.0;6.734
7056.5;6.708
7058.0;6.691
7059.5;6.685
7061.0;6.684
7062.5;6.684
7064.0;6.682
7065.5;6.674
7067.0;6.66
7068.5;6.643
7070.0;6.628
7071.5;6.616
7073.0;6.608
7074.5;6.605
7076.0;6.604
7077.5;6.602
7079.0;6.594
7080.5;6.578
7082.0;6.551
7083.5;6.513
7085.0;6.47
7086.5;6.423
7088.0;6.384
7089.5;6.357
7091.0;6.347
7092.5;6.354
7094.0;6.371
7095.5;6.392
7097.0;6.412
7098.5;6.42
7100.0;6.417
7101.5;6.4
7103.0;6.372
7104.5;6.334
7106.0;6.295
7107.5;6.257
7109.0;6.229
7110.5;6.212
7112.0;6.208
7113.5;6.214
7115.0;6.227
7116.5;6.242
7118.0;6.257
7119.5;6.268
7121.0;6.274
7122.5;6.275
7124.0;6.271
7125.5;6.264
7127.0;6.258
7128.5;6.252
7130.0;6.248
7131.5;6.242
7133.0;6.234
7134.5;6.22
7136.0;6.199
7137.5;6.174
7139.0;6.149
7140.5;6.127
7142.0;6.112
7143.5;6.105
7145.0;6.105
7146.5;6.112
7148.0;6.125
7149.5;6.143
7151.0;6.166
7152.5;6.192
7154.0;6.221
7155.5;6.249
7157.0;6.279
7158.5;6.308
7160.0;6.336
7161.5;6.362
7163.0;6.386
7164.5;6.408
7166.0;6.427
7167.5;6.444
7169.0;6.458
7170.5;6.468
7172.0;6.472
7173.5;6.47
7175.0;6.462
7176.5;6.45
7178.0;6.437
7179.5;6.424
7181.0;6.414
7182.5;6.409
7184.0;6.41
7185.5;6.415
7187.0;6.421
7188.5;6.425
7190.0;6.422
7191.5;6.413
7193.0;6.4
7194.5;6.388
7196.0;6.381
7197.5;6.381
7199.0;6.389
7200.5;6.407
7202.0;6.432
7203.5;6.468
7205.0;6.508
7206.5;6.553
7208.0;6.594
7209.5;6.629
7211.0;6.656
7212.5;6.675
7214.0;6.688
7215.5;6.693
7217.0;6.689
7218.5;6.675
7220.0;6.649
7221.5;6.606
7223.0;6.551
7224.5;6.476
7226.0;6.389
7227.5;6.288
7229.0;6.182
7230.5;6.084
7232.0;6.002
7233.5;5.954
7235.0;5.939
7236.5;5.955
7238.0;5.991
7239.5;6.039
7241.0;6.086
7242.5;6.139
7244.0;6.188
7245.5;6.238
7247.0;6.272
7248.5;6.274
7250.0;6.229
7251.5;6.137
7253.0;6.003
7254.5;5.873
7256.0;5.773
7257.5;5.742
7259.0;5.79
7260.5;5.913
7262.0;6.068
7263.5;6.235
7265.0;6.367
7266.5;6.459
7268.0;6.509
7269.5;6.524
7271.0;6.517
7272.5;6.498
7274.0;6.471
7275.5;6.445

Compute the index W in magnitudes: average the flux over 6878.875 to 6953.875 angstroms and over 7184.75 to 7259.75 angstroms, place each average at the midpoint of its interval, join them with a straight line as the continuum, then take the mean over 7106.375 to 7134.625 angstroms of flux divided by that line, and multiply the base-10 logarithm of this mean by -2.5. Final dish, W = 0.04 mag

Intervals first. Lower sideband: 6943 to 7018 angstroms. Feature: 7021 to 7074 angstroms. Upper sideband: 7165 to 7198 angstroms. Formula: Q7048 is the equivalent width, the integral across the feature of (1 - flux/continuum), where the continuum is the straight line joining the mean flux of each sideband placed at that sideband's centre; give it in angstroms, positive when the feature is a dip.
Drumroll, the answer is -1.3 angstroms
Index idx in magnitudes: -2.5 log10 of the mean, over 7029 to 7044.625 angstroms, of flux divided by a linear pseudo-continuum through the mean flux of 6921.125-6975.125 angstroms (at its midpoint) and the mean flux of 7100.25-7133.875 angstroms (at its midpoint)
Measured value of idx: -0.07 mag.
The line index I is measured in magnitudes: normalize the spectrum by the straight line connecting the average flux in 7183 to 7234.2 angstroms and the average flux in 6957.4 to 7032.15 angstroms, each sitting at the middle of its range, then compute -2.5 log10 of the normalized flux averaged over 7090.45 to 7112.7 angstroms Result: 0.05 mag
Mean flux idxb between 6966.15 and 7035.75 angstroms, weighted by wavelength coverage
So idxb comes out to 6.82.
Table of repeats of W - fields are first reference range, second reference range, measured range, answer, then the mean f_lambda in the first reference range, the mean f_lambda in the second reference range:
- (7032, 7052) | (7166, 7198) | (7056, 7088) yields 0.035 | 6.93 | 6.43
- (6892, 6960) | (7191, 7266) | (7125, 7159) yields 0.042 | 6.8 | 6.29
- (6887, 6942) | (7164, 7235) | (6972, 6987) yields 0.001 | 6.83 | 6.44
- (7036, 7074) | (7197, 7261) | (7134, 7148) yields 0.068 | 6.79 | 6.28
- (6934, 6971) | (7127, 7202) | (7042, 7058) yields -0.046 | 6.78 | 6.32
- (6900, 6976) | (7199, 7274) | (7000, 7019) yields -0.026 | 6.79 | 6.3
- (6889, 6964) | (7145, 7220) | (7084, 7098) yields 0.028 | 6.8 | 6.42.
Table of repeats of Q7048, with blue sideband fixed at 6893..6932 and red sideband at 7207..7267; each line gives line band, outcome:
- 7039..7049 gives -0.56 angstroms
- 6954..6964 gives -0.03 angstroms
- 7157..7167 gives 0.03 angstroms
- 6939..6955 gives 0.03 angstroms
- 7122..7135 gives 0.38 angstroms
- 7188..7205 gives -0.24 angstroms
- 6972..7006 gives -0.54 angstroms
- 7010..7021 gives -0.34 angstroms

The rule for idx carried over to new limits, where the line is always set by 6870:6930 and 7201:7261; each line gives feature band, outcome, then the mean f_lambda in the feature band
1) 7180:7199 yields -0.01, 6.41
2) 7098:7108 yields 0.02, 6.36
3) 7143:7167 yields 0.02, 6.25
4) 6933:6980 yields -0.01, 6.77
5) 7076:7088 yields 0.00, 6.53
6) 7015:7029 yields -0.05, 6.87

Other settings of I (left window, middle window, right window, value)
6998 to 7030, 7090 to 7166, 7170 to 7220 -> 0.06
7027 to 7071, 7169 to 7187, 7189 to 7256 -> 0.00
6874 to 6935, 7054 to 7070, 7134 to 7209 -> -0.03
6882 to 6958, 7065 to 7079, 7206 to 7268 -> -0.01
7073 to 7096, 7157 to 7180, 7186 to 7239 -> 0.00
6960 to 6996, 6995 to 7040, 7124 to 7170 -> -0.03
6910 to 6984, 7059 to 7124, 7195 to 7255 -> 0.02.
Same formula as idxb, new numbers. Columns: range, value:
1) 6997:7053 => 6.88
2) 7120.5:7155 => 6.19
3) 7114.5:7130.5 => 6.26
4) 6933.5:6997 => 6.78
